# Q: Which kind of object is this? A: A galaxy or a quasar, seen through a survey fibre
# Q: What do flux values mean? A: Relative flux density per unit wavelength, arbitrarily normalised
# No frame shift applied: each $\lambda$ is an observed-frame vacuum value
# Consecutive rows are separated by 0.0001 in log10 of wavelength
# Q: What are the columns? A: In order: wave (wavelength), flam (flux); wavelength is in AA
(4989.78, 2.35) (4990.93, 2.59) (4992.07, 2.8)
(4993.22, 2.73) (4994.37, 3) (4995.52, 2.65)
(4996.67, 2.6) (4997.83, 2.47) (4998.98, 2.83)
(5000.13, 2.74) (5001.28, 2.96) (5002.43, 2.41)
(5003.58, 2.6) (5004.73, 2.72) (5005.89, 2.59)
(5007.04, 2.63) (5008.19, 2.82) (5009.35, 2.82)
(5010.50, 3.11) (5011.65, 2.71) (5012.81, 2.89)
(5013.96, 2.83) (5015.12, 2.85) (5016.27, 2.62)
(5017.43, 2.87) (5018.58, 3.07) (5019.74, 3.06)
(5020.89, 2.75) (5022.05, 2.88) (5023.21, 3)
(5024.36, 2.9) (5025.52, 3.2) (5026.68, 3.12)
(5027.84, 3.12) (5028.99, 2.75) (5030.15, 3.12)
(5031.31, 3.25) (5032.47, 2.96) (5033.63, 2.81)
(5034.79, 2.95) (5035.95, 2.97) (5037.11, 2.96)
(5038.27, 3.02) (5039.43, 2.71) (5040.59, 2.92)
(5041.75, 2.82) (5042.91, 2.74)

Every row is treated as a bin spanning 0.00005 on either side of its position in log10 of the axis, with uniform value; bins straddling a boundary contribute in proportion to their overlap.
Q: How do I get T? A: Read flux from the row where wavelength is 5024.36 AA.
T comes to 2.9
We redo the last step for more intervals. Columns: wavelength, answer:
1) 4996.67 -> 2.6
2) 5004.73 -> 2.72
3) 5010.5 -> 3.11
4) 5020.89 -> 2.75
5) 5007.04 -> 2.63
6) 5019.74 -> 3.06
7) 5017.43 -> 2.87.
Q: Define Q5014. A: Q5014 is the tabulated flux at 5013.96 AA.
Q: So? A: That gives 2.83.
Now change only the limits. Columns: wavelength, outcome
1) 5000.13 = 2.74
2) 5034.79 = 2.95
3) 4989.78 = 2.35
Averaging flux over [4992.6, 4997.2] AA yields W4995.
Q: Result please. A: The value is 2.75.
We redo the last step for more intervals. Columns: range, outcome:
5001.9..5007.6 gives 2.59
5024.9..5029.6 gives 3.05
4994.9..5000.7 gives 2.66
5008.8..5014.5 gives 2.88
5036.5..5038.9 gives 2.98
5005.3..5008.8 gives 2.67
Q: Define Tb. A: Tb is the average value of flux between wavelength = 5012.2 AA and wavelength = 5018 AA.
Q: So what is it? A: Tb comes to 2.81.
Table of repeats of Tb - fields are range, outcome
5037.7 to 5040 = 2.87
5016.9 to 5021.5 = 2.94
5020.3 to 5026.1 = 2.95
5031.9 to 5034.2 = 2.88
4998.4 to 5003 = 2.74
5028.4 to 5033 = 3.02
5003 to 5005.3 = 2.66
